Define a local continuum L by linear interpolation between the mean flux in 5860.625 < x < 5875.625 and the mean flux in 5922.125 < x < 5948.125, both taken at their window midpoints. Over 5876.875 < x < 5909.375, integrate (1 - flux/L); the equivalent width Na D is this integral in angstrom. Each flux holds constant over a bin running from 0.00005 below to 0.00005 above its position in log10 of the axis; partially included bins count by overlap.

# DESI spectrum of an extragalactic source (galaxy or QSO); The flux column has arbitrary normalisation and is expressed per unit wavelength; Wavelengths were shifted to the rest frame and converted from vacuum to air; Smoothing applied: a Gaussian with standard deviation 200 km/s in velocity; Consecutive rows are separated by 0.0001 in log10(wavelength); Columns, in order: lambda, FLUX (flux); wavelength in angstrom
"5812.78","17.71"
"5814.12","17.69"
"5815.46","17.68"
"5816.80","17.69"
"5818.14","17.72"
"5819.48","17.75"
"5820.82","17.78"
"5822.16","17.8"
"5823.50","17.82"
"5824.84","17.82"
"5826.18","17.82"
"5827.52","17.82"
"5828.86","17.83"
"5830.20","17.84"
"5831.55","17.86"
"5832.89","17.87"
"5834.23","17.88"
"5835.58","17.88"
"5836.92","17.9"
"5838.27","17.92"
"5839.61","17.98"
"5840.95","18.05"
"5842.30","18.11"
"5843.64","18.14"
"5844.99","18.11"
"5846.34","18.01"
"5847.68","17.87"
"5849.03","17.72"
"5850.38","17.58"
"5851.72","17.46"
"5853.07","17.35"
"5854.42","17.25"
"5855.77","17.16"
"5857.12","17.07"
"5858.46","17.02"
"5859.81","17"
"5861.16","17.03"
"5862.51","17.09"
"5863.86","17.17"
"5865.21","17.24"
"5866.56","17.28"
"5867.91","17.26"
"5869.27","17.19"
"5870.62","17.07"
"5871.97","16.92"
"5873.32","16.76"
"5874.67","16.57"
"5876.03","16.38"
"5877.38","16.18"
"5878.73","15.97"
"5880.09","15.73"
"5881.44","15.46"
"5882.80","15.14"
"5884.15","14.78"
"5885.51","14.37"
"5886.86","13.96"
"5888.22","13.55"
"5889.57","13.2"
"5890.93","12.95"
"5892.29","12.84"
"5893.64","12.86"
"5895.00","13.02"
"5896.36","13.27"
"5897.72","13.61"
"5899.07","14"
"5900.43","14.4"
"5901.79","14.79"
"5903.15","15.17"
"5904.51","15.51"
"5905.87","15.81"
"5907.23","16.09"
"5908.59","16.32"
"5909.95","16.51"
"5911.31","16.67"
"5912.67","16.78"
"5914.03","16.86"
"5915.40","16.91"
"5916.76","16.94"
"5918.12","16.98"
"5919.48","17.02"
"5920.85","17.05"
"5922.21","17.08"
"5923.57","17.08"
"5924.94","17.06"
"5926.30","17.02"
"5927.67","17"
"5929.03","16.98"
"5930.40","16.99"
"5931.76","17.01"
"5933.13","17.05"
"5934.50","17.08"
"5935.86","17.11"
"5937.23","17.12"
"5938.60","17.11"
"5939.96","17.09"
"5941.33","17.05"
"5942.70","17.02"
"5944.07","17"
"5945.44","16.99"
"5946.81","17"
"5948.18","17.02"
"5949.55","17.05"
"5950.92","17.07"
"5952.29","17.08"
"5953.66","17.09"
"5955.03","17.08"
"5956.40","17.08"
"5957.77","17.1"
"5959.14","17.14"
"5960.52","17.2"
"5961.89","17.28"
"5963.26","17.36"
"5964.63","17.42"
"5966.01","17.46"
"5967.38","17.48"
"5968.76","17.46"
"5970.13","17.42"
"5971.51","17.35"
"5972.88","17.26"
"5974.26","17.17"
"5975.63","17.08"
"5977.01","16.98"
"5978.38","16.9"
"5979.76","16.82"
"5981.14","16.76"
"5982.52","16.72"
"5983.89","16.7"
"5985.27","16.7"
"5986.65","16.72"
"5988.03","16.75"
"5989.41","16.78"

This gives 4.8 angstrom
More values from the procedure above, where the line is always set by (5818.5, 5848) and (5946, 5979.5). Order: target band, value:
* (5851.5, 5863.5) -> 0.4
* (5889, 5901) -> 2.9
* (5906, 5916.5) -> 0.5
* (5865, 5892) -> 3.1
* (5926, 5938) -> 0.2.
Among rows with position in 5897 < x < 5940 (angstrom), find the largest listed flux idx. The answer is 17.12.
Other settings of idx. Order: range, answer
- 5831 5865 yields 18.14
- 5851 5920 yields 17.46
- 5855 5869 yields 17.28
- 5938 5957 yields 17.11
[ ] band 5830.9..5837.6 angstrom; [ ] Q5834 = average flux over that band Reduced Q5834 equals 17.9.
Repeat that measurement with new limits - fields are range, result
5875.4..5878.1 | 16.3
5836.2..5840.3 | 18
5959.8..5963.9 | 17.3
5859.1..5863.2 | 17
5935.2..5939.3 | 17.1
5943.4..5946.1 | 17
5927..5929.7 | 17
